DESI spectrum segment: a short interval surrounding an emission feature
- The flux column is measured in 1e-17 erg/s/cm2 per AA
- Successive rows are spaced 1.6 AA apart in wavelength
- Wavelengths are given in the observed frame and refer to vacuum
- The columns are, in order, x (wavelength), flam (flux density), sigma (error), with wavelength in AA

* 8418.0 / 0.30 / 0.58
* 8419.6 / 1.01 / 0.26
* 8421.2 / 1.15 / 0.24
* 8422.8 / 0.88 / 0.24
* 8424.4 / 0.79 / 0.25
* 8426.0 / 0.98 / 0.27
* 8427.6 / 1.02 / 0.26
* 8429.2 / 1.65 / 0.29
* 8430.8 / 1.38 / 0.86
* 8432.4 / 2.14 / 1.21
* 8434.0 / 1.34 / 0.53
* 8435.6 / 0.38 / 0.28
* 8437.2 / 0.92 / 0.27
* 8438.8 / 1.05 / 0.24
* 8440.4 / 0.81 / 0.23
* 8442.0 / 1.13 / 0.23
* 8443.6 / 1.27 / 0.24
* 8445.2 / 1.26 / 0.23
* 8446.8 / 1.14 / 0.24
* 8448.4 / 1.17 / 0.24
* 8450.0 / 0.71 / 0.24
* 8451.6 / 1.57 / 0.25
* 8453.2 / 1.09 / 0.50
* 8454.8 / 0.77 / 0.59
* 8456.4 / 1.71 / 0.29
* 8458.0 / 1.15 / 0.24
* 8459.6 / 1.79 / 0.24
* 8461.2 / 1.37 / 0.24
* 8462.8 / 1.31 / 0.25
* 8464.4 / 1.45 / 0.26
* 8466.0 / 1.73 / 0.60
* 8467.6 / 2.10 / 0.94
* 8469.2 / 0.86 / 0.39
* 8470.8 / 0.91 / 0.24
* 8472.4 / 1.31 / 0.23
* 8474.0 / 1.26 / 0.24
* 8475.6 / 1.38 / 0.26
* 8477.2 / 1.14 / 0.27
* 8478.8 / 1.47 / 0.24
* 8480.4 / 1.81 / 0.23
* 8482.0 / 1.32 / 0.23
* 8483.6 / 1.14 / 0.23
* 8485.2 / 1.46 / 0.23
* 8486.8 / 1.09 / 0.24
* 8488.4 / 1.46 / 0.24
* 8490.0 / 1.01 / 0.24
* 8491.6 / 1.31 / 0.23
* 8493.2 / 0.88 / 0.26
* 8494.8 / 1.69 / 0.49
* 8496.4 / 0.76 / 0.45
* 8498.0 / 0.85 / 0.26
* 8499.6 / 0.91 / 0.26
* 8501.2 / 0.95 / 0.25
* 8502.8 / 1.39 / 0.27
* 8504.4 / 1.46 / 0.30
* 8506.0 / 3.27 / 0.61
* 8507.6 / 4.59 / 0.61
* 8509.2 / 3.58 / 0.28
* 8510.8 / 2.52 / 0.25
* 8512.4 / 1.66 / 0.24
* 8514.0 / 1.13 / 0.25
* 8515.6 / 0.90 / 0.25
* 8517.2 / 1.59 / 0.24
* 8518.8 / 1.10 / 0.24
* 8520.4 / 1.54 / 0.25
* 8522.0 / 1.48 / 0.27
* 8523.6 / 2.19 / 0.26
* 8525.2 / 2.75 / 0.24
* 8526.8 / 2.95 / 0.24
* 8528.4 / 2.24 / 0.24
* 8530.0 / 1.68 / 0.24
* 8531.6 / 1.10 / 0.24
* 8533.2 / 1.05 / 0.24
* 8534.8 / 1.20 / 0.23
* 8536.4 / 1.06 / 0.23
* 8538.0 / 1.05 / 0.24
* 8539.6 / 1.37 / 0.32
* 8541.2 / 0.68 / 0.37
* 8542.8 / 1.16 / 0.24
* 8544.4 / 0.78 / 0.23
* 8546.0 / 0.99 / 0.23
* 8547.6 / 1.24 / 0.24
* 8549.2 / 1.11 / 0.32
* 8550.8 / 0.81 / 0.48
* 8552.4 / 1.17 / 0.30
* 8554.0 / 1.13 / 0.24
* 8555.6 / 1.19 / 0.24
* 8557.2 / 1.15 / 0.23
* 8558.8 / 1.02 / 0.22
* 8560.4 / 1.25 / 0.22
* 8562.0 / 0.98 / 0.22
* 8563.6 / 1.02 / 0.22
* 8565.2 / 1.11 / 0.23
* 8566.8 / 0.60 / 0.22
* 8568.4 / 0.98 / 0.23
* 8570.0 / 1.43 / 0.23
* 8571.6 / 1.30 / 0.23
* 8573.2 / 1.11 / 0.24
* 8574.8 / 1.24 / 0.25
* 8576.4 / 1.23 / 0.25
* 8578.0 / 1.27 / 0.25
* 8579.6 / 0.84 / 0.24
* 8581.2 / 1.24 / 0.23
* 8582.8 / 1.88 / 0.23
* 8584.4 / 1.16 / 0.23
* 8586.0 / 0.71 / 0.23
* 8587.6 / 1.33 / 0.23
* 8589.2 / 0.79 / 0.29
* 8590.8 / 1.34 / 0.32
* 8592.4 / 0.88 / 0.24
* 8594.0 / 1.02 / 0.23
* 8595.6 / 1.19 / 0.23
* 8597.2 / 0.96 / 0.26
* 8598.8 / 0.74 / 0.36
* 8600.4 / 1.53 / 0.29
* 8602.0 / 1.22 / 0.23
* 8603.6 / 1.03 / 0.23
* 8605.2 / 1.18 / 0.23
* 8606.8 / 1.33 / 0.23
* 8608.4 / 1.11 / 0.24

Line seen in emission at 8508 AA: [S II] 6716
